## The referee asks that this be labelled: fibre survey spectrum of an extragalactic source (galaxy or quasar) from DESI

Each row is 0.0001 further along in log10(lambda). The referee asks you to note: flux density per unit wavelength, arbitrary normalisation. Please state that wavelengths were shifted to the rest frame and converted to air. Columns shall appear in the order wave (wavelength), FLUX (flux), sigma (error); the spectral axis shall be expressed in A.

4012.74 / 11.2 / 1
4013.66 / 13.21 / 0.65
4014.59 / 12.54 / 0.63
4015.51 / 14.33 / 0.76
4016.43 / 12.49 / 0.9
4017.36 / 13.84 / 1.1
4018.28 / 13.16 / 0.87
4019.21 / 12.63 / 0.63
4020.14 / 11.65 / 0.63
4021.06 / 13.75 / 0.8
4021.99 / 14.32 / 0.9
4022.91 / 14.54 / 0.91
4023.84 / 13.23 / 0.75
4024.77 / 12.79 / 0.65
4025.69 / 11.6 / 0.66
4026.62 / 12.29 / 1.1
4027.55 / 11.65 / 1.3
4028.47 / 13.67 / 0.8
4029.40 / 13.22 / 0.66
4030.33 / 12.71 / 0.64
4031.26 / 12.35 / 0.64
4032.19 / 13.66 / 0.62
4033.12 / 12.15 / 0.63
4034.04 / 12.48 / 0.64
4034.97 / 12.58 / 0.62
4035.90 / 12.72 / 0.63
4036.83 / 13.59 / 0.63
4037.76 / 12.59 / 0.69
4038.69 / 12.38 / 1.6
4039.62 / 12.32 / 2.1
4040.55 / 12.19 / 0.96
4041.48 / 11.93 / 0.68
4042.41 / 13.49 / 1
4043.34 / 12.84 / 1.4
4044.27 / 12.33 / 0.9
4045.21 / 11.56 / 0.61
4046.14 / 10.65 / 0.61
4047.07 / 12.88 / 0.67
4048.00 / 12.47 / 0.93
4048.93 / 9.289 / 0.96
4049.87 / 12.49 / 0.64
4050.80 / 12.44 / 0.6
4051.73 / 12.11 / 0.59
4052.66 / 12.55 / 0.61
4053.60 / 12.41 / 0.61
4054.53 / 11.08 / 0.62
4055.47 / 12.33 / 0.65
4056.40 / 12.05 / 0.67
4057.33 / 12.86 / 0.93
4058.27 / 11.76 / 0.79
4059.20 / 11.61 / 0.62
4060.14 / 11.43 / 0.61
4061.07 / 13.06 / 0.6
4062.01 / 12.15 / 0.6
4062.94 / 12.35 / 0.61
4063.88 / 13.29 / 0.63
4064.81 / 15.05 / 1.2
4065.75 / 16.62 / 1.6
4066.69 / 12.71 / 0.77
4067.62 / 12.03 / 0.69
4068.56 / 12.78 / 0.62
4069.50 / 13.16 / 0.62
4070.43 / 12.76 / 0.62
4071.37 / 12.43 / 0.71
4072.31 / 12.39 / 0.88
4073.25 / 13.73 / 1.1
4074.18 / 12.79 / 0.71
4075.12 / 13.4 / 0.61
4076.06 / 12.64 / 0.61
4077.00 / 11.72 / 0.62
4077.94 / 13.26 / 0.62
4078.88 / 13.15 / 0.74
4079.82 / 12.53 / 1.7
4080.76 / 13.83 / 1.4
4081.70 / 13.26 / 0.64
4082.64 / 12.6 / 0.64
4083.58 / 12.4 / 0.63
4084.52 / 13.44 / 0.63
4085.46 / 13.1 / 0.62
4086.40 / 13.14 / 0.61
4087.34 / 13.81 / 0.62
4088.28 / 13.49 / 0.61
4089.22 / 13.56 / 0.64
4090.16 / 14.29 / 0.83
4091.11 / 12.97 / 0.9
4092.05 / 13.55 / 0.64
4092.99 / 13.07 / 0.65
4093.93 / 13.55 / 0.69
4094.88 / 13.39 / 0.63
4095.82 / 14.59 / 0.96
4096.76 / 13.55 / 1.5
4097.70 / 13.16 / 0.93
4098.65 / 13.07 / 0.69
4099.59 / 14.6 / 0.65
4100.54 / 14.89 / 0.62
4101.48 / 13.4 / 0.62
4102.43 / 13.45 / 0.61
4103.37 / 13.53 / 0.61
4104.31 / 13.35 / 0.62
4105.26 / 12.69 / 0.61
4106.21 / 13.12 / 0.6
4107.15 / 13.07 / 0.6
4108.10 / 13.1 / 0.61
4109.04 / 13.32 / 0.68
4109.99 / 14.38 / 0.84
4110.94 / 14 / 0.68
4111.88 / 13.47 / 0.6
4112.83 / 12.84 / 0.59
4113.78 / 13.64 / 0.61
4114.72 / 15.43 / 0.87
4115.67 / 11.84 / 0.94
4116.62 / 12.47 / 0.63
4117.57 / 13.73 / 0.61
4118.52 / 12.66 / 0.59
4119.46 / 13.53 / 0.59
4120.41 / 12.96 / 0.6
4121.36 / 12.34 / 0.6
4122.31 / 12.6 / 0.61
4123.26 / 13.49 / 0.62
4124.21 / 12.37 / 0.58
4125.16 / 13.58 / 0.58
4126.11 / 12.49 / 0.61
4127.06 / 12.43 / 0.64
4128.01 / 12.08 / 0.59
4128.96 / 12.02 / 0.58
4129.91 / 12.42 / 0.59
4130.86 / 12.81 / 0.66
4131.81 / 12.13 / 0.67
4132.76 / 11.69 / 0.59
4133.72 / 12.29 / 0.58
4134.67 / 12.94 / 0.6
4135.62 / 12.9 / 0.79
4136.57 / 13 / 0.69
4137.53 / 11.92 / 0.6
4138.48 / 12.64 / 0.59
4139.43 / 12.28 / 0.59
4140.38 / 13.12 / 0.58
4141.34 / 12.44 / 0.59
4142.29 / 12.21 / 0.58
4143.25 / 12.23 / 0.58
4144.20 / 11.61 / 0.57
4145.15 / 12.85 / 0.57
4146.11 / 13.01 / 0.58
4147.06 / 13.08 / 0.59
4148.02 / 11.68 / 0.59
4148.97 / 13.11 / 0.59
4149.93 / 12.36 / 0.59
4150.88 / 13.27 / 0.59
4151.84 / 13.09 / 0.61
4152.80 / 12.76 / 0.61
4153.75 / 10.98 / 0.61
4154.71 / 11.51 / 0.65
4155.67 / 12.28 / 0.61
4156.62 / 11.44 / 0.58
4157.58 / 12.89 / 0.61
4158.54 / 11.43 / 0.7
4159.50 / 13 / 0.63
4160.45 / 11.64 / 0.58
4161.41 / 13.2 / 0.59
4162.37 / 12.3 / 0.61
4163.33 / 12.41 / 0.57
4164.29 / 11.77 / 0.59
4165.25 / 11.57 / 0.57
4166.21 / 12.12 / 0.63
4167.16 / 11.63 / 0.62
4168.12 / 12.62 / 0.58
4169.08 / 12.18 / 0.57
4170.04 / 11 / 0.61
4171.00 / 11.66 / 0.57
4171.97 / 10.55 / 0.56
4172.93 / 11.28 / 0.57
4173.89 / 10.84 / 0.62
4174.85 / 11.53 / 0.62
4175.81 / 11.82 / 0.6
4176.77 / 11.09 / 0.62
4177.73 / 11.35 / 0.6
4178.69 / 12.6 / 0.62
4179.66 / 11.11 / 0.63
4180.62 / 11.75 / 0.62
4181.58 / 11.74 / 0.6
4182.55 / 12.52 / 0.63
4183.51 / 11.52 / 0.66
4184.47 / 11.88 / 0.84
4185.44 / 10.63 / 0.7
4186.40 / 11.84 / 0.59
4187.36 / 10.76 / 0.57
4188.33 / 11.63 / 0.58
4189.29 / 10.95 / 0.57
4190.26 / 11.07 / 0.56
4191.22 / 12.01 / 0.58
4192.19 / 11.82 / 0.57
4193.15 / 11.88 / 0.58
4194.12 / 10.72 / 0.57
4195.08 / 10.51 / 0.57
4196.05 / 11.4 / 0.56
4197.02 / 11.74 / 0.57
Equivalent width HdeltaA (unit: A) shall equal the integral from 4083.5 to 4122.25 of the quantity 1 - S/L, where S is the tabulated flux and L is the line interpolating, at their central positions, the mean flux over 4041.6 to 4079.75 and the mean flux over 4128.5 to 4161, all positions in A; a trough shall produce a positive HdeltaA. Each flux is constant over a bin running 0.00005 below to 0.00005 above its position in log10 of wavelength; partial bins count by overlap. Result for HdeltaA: -3.0 A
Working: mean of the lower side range 12.5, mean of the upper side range 12.4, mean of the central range 13.4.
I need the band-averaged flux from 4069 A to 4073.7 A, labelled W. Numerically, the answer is 12.9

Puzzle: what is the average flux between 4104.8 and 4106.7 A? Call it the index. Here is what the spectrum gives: 12.9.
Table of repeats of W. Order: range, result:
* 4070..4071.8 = 12.6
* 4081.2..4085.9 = 13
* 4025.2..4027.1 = 12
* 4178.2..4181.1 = 11.8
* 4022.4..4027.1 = 12.9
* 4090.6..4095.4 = 13.3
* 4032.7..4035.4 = 12.4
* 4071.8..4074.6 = 13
